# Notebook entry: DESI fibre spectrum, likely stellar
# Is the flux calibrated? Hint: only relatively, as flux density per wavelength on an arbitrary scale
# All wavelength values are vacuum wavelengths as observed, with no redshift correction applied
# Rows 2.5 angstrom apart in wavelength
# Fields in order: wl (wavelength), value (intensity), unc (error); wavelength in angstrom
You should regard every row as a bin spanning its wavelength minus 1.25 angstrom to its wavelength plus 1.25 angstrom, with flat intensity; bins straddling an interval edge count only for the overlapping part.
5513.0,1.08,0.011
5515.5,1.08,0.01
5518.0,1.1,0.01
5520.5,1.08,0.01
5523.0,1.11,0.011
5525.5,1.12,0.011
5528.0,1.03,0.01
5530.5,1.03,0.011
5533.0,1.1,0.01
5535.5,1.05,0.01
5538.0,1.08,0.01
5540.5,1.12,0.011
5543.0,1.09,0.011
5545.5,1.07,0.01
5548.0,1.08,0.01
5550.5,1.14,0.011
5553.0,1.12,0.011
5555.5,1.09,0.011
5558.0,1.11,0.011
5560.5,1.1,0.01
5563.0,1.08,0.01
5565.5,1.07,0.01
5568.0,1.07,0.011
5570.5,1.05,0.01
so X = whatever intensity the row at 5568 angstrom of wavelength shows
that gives 1.07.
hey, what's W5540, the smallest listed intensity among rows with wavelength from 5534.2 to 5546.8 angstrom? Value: 1.05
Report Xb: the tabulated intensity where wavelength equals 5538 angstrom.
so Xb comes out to 1.08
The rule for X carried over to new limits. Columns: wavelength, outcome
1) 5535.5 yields 1.05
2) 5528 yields 1.03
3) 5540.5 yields 1.12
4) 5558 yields 1.11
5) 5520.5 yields 1.08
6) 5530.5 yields 1.03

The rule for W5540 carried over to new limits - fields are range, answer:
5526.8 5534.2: 1.03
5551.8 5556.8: 1.09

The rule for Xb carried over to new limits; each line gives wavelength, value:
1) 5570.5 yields 1.05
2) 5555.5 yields 1.09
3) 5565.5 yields 1.07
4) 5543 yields 1.09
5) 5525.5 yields 1.12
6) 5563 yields 1.08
